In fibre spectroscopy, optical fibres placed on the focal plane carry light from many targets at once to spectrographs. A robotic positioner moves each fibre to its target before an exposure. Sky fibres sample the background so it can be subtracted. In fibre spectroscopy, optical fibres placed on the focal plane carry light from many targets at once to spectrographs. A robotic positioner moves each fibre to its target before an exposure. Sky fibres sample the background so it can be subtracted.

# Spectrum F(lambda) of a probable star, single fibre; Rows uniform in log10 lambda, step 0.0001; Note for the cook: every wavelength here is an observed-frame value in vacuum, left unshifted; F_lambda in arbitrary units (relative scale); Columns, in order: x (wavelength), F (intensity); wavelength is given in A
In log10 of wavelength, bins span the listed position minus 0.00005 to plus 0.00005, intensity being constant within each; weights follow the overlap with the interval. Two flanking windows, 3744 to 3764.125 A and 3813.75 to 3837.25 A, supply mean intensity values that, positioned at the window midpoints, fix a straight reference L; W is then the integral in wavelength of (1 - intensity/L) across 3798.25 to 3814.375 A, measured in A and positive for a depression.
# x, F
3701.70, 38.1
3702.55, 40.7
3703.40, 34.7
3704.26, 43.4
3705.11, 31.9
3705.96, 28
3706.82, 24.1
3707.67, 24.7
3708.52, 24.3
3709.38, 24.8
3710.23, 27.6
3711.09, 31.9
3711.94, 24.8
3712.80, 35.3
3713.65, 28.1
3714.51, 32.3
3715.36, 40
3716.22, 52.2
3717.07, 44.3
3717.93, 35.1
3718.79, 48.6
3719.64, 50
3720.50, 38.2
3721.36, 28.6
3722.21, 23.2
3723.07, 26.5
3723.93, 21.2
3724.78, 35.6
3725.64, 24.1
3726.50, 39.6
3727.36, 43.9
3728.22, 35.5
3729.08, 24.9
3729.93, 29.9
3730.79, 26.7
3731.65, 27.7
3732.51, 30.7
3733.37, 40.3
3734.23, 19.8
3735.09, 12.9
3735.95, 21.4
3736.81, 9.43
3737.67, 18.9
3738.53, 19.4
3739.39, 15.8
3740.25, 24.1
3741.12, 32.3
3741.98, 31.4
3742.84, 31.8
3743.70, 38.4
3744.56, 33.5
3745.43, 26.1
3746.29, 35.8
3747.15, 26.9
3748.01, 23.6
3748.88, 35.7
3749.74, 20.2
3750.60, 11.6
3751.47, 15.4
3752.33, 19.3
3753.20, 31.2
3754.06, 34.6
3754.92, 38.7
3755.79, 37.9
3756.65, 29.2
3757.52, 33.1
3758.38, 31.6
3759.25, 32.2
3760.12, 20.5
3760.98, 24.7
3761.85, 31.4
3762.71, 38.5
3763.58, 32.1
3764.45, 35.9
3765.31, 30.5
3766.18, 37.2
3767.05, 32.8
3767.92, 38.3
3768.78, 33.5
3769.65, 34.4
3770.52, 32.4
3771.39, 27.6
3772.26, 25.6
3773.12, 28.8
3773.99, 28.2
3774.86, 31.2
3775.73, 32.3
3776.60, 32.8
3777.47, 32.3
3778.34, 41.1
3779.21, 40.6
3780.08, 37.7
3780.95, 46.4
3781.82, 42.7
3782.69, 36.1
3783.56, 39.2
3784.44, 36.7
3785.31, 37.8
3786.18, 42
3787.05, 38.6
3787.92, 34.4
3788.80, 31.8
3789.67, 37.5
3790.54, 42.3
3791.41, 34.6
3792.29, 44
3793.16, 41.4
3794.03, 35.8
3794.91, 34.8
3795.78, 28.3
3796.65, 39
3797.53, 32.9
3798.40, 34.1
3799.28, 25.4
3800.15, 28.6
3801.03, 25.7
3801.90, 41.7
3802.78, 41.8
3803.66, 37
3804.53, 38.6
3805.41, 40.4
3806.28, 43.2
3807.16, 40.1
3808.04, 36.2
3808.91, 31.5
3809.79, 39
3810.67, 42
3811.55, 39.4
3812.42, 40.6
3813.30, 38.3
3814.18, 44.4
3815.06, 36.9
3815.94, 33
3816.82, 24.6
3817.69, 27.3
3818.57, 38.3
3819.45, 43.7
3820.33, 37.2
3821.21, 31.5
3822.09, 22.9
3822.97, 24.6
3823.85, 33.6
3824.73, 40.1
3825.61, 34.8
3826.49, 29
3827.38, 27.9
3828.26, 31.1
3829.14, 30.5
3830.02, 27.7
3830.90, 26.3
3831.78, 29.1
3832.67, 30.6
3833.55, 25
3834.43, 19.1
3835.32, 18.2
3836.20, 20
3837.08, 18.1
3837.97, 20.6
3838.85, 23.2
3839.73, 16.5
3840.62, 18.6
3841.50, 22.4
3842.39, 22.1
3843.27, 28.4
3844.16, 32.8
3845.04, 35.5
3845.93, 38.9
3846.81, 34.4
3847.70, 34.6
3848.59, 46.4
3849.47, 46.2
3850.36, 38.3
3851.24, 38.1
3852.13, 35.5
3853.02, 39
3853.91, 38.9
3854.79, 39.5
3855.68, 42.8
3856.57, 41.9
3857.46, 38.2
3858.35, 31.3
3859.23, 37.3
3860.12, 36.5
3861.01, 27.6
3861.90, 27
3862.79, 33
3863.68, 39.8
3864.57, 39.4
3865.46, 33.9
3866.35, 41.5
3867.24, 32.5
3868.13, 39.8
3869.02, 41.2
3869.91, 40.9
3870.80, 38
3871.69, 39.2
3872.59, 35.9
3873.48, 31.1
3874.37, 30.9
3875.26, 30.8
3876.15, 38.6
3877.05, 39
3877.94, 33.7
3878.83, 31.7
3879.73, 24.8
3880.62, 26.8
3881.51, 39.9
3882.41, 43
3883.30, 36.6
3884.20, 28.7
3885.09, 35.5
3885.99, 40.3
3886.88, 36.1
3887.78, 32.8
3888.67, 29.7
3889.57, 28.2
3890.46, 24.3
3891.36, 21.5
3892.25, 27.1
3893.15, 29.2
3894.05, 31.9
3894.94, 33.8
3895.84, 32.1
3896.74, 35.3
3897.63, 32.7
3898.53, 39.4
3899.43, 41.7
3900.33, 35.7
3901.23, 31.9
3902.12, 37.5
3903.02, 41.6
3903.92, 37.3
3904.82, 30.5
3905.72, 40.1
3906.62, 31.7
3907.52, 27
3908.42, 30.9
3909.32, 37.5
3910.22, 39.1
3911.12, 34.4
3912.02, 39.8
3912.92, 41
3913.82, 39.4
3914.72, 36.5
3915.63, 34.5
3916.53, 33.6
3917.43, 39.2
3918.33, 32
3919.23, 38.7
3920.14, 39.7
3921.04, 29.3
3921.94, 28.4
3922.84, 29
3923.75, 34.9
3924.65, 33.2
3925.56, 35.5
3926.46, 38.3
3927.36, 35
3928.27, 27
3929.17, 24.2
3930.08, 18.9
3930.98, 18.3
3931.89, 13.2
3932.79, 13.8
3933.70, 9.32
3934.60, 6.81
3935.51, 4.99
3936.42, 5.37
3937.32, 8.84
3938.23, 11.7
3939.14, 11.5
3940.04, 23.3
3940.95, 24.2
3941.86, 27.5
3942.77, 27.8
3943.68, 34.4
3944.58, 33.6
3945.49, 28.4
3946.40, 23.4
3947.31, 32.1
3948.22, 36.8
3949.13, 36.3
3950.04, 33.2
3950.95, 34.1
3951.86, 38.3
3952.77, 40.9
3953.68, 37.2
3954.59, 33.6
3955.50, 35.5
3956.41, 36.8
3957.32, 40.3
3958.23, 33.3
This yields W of -4.1 A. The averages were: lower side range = 29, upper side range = 30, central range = 37.2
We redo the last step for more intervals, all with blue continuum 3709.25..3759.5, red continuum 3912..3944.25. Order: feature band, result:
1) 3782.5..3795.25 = -4.0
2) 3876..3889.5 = -3.6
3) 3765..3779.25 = -1.7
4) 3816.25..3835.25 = -1.2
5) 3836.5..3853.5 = -2.0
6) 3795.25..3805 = -1.8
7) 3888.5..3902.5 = -2.7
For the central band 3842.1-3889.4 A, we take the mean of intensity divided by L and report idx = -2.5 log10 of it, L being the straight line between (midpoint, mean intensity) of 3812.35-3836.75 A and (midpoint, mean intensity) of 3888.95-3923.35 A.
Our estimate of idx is -0.11 mag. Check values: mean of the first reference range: 30.7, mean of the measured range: 35.8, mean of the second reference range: 34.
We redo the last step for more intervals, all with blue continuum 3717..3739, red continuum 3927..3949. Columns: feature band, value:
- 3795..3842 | -0.21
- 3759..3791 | -0.24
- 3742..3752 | 0.06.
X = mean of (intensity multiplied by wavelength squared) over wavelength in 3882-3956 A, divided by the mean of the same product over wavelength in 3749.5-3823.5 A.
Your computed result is 0.96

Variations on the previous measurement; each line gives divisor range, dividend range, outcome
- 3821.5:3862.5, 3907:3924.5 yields 1.17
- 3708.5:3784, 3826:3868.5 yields 1.08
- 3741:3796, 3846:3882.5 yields 1.16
